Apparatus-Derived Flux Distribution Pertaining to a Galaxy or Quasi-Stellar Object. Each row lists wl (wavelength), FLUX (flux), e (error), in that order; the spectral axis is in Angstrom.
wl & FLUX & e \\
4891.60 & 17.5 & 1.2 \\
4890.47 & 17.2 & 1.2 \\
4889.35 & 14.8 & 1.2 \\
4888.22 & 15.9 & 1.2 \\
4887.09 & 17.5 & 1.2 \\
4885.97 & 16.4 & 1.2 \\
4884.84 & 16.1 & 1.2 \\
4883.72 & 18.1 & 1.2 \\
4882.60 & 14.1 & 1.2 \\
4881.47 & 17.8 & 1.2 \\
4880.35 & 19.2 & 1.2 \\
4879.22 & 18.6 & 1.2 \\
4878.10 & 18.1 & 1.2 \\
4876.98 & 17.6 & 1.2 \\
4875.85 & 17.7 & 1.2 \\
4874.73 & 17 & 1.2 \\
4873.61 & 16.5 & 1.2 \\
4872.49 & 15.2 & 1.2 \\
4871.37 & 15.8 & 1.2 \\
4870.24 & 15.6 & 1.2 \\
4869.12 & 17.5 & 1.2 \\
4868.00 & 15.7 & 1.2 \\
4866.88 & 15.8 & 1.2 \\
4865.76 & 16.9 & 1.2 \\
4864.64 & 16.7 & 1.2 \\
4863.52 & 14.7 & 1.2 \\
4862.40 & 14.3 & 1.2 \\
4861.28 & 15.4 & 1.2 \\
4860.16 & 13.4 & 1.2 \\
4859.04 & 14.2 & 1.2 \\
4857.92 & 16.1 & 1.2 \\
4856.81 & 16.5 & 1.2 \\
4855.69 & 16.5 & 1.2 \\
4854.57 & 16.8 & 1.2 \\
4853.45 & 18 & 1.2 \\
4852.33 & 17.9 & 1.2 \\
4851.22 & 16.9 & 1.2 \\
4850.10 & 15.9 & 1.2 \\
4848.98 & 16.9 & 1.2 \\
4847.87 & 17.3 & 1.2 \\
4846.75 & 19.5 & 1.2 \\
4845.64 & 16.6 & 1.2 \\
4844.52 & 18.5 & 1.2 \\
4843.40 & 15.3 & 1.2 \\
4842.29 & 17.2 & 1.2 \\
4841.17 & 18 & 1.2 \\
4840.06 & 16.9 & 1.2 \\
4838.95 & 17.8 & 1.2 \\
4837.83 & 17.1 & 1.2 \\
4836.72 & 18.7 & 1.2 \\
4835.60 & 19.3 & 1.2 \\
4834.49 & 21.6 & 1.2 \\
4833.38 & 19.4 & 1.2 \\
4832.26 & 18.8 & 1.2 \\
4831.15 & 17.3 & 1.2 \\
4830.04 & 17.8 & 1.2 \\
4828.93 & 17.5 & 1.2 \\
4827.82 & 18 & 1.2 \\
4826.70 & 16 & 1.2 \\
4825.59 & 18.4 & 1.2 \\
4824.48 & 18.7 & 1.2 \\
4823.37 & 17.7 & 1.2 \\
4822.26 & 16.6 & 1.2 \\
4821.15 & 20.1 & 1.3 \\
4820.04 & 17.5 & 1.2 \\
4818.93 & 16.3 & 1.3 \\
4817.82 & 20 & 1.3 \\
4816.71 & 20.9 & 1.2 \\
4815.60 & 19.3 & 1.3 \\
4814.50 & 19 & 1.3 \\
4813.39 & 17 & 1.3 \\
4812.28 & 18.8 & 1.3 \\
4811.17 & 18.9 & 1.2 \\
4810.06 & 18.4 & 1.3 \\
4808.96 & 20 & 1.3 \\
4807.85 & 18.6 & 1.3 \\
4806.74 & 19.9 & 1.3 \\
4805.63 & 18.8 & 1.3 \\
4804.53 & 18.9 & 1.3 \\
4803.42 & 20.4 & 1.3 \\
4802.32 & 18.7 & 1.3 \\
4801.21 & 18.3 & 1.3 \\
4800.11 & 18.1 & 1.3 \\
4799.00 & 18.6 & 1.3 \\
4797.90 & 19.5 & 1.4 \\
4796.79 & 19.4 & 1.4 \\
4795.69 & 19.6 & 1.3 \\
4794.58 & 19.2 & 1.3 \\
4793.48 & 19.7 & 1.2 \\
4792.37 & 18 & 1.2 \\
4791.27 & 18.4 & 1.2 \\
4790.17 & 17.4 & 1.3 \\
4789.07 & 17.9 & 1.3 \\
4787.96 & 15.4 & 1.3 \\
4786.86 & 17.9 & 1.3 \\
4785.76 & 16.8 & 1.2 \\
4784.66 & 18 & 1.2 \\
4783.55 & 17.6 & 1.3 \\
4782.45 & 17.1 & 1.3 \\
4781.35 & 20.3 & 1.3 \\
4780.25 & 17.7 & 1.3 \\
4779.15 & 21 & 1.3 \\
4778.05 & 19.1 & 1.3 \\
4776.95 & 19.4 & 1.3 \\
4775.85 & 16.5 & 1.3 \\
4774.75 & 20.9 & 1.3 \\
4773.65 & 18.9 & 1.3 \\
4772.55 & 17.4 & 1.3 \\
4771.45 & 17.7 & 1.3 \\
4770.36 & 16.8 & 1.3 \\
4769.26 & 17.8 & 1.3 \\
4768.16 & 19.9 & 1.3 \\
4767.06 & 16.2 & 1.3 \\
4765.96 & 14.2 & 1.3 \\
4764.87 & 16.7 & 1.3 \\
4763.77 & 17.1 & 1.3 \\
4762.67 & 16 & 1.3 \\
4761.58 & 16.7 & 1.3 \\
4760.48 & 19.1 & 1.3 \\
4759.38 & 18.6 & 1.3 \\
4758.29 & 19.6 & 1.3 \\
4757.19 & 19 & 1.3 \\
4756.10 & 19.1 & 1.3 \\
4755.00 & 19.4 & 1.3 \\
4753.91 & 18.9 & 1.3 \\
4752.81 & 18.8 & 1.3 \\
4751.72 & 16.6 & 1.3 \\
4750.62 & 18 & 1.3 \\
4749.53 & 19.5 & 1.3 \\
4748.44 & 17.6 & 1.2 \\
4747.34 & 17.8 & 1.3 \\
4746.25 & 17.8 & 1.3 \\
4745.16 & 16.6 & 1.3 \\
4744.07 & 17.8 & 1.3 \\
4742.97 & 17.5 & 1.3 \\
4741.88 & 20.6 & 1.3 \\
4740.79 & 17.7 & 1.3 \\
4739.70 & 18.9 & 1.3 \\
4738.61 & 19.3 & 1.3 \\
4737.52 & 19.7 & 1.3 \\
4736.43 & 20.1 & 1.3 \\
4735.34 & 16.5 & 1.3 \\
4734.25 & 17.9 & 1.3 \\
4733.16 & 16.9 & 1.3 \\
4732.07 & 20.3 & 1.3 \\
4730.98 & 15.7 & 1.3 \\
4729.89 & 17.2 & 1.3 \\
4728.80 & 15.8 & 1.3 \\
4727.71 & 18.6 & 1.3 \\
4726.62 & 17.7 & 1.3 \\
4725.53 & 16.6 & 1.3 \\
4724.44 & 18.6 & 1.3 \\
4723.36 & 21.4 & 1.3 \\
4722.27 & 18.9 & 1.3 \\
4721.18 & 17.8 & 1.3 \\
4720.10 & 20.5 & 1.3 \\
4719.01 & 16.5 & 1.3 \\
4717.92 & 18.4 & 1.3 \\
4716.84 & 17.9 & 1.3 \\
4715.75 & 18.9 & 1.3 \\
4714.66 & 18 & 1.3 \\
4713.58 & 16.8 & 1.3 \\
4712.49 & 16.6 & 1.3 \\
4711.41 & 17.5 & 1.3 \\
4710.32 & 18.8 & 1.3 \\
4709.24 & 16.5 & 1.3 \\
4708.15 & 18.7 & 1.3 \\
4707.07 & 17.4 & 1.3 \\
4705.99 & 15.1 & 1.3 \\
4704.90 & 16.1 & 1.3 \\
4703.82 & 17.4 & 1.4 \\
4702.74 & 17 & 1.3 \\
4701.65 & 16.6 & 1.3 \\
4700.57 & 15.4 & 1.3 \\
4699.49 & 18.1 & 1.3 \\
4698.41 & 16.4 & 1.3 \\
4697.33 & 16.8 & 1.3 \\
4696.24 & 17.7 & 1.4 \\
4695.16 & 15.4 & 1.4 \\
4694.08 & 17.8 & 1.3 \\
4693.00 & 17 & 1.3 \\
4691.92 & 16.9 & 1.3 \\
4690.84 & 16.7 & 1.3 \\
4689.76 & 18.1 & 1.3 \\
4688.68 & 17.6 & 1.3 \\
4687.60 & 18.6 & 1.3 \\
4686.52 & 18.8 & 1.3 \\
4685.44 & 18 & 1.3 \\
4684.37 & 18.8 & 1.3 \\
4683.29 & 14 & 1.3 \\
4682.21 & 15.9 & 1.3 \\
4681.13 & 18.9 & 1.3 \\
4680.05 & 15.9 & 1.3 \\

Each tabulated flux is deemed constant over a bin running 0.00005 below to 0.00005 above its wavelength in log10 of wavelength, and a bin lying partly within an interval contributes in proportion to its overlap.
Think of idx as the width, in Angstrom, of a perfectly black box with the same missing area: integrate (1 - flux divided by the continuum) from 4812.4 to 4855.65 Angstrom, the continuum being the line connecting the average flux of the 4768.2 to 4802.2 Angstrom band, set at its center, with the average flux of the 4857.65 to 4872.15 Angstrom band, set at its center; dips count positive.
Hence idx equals -3.4 Angstrom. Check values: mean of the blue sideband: 18.4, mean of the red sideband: 15.5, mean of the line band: 18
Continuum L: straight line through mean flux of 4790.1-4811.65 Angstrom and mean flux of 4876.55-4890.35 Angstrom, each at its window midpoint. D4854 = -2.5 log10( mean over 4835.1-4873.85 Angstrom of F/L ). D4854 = 0.070 mag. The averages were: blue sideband 19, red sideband 17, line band 16.6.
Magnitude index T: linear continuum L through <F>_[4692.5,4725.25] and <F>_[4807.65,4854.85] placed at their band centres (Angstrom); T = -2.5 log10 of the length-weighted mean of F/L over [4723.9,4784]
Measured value -0.02 mag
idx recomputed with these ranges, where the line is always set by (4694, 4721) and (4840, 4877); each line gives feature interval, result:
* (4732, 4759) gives -2.15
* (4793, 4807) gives -1.96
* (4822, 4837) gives -1.51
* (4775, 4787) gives -1.06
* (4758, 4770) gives -0.29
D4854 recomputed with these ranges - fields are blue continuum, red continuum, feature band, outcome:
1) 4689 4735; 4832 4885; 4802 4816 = -0.110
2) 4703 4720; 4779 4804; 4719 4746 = -0.032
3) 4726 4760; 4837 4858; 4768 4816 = -0.049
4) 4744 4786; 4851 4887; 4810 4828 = -0.066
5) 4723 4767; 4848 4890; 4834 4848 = -0.074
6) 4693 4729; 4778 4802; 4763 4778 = 0.030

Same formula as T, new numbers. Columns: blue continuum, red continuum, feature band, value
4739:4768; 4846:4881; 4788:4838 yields -0.08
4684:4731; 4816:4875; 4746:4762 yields -0.06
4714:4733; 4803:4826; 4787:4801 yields 0.01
